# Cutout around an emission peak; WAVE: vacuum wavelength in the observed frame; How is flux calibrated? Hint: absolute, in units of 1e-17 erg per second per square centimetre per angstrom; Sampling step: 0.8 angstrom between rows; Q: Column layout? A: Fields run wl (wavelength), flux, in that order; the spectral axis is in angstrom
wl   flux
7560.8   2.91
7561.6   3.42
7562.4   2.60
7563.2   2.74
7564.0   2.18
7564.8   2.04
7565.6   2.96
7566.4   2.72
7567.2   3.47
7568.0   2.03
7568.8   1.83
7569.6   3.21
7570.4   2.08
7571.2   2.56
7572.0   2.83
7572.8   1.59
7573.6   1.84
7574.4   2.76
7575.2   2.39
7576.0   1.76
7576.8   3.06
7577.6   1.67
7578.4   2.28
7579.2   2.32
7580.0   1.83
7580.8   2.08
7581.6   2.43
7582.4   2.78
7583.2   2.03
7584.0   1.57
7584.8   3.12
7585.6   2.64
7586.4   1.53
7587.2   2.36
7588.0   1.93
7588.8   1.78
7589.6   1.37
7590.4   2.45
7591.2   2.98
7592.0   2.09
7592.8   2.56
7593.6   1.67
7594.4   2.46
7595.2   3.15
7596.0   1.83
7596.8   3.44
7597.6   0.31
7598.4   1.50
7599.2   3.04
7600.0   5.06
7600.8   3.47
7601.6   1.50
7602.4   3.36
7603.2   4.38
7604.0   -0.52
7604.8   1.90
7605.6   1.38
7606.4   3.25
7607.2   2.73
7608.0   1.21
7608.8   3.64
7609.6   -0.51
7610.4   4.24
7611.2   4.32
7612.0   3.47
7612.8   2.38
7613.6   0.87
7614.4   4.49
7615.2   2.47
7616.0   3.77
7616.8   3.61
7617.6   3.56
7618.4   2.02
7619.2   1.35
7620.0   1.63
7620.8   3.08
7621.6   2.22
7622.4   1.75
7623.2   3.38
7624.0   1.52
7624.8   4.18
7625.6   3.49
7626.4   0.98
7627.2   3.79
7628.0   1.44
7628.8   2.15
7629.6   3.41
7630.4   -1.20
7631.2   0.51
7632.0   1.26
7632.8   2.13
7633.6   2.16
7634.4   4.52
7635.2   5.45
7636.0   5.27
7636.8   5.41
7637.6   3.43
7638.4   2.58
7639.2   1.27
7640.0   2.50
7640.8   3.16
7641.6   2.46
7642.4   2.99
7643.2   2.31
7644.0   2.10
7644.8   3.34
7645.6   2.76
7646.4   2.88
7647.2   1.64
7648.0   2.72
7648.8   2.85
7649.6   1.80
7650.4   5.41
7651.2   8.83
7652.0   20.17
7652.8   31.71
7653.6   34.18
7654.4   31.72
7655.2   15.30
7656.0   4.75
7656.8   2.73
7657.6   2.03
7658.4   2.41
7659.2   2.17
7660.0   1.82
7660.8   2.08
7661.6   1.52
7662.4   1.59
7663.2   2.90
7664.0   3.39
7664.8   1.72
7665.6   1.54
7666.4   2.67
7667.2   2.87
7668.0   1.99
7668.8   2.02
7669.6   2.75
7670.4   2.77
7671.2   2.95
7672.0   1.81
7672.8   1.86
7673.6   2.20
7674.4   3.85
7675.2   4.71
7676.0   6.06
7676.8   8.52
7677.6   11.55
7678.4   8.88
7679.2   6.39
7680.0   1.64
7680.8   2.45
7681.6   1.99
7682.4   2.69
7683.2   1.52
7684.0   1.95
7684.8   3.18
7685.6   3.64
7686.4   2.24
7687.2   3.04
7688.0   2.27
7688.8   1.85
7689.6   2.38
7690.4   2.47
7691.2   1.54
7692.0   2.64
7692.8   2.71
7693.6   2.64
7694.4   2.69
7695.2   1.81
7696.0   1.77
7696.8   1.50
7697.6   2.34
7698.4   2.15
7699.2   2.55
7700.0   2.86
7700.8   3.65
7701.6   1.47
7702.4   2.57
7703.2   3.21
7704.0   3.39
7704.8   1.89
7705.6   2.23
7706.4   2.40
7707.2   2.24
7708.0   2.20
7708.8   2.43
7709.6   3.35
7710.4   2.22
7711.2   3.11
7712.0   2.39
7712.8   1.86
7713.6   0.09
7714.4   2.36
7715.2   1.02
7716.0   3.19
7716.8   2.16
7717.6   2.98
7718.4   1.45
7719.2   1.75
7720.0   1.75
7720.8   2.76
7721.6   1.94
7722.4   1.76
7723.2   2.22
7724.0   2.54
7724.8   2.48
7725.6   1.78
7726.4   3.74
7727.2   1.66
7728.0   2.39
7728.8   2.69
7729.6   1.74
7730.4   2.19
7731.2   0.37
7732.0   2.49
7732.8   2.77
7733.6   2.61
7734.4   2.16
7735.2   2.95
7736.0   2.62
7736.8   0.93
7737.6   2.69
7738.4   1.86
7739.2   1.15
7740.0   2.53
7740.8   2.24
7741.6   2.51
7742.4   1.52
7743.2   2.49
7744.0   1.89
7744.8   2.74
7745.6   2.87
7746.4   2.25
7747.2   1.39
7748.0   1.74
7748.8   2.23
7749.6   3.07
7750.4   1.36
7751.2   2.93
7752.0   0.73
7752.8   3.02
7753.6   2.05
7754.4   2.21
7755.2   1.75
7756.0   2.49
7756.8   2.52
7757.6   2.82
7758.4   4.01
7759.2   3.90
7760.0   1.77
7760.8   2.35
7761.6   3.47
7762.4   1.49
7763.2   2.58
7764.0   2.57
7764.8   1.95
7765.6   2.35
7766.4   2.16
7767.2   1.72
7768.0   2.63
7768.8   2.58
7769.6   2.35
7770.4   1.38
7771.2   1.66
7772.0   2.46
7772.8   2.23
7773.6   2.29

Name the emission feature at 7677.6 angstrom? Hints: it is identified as [N II]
